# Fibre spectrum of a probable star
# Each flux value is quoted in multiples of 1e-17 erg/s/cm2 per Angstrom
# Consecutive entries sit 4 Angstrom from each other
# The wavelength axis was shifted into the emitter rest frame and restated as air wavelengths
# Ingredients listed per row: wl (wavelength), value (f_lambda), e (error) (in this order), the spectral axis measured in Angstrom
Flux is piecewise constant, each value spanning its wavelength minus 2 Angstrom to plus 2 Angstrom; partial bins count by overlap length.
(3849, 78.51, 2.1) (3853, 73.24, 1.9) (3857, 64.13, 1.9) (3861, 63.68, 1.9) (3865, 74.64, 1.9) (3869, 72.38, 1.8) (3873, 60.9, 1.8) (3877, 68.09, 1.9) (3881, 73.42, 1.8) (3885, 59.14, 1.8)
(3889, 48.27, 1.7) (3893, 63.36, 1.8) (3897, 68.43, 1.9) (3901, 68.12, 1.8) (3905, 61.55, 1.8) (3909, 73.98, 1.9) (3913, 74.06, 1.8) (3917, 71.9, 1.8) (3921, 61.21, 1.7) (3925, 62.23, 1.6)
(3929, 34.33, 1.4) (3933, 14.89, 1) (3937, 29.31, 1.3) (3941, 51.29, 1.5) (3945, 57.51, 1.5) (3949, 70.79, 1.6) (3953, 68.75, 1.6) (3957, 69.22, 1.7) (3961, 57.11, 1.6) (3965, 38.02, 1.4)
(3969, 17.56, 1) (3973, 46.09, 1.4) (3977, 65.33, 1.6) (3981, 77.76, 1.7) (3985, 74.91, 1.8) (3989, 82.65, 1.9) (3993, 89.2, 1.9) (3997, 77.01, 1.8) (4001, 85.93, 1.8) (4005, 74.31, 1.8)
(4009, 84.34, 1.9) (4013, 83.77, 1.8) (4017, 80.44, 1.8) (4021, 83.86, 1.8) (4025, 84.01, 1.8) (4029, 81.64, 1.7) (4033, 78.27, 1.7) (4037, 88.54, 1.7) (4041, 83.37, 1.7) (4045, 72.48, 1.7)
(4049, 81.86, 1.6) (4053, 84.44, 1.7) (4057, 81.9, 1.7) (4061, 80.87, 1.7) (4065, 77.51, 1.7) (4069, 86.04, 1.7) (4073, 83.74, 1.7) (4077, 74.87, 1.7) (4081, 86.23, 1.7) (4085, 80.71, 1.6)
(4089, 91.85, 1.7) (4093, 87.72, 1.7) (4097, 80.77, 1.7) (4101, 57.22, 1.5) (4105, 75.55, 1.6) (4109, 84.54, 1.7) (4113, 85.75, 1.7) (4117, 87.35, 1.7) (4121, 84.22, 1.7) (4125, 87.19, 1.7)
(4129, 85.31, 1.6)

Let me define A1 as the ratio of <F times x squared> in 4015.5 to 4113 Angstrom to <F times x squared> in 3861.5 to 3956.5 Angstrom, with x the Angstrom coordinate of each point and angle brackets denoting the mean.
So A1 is 1.5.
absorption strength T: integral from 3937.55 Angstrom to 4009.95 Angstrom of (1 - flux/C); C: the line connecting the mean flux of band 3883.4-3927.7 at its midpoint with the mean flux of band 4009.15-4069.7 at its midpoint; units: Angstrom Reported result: 8.5 Angstrom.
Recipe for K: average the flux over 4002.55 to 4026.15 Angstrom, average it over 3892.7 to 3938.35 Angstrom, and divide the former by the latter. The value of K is 1.4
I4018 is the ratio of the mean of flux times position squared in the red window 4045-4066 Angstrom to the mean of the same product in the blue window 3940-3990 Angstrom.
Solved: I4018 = 1.4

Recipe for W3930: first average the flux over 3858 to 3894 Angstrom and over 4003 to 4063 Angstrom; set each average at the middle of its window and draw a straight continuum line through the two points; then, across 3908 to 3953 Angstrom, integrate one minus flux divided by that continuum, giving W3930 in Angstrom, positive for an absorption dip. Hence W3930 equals 9.99 Angstrom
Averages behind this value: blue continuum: 64.9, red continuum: 81.6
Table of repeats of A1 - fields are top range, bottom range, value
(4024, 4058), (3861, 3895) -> 1.37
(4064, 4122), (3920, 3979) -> 1.78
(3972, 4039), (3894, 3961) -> 1.41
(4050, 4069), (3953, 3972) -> 1.79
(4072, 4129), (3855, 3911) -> 1.39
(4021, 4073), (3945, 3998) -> 1.33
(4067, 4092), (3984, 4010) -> 1.08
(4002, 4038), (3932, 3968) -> 1.67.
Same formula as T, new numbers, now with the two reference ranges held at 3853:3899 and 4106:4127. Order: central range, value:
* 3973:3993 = 0.19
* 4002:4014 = -0.72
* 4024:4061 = -1.18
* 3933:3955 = 6.00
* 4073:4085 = 0.16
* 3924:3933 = 3.92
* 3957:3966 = 2.36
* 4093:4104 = 1.42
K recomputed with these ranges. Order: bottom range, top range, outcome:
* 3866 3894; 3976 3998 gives 1.22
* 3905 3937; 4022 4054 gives 1.49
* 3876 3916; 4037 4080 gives 1.23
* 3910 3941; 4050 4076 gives 1.62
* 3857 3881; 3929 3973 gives 0.69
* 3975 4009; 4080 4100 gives 1.07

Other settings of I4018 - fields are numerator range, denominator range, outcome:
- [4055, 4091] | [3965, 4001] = 1.31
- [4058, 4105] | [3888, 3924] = 1.33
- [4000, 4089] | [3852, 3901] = 1.36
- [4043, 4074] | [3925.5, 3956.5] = 1.77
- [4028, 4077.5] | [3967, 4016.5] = 1.17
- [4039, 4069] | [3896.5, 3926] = 1.28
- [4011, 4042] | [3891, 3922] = 1.30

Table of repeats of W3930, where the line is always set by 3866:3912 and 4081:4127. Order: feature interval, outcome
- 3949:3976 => 7.4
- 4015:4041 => -2.2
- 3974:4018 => -2.9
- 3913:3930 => 1.8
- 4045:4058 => -0.5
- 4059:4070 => -0.3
